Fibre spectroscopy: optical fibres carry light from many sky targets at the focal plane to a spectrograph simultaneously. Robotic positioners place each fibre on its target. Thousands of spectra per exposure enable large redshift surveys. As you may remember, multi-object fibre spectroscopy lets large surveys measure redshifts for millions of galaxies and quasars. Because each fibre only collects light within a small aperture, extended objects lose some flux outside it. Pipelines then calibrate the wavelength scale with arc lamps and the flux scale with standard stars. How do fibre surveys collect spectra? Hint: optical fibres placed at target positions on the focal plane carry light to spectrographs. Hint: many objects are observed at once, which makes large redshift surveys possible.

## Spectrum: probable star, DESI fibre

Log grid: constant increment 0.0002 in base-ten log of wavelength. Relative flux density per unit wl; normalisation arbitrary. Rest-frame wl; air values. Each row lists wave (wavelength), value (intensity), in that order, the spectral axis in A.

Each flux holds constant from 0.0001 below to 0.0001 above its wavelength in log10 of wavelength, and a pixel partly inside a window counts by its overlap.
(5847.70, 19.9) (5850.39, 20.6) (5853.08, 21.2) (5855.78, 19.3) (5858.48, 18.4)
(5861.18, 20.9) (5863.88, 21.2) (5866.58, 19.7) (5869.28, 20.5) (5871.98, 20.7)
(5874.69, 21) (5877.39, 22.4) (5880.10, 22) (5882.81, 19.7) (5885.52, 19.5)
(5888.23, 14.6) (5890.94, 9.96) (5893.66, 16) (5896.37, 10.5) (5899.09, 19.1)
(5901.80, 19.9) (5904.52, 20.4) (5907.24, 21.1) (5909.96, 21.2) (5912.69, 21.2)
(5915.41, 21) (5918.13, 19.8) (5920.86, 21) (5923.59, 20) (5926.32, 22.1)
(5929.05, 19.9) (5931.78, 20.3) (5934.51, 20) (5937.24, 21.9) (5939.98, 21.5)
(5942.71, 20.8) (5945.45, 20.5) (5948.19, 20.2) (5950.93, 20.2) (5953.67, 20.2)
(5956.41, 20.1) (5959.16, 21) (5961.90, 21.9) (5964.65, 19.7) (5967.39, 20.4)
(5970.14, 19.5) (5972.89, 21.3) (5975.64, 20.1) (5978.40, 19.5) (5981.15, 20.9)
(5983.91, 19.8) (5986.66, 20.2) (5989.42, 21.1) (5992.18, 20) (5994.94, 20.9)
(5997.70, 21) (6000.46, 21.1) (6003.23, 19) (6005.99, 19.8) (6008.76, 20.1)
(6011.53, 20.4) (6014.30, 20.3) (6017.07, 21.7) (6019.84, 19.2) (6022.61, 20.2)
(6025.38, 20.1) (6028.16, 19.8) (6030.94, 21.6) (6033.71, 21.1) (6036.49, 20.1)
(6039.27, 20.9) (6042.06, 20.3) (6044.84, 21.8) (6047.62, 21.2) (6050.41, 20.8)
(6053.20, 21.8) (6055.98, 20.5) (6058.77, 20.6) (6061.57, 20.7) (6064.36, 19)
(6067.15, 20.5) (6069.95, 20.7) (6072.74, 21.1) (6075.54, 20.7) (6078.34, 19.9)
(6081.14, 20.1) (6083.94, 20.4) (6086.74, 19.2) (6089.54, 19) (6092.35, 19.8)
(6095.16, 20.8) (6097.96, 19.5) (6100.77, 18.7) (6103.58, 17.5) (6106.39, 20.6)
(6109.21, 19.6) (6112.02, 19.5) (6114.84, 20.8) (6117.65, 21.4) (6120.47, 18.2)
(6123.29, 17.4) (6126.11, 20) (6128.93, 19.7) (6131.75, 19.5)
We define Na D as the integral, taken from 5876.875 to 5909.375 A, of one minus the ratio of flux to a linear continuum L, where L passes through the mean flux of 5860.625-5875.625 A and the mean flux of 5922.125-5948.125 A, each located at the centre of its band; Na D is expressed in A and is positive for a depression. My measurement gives 4.4 A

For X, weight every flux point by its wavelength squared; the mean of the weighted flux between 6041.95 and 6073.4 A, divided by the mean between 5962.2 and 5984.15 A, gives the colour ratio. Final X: 1.05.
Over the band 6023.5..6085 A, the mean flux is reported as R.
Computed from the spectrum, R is 20.6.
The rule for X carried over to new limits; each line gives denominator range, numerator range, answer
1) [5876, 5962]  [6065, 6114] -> 1.07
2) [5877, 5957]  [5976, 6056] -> 1.09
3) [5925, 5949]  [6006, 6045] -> 1.01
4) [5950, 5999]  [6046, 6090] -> 1.03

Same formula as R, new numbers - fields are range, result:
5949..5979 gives 20.4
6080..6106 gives 19.5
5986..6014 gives 20.4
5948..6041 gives 20.4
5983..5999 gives 20.5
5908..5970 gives 20.7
